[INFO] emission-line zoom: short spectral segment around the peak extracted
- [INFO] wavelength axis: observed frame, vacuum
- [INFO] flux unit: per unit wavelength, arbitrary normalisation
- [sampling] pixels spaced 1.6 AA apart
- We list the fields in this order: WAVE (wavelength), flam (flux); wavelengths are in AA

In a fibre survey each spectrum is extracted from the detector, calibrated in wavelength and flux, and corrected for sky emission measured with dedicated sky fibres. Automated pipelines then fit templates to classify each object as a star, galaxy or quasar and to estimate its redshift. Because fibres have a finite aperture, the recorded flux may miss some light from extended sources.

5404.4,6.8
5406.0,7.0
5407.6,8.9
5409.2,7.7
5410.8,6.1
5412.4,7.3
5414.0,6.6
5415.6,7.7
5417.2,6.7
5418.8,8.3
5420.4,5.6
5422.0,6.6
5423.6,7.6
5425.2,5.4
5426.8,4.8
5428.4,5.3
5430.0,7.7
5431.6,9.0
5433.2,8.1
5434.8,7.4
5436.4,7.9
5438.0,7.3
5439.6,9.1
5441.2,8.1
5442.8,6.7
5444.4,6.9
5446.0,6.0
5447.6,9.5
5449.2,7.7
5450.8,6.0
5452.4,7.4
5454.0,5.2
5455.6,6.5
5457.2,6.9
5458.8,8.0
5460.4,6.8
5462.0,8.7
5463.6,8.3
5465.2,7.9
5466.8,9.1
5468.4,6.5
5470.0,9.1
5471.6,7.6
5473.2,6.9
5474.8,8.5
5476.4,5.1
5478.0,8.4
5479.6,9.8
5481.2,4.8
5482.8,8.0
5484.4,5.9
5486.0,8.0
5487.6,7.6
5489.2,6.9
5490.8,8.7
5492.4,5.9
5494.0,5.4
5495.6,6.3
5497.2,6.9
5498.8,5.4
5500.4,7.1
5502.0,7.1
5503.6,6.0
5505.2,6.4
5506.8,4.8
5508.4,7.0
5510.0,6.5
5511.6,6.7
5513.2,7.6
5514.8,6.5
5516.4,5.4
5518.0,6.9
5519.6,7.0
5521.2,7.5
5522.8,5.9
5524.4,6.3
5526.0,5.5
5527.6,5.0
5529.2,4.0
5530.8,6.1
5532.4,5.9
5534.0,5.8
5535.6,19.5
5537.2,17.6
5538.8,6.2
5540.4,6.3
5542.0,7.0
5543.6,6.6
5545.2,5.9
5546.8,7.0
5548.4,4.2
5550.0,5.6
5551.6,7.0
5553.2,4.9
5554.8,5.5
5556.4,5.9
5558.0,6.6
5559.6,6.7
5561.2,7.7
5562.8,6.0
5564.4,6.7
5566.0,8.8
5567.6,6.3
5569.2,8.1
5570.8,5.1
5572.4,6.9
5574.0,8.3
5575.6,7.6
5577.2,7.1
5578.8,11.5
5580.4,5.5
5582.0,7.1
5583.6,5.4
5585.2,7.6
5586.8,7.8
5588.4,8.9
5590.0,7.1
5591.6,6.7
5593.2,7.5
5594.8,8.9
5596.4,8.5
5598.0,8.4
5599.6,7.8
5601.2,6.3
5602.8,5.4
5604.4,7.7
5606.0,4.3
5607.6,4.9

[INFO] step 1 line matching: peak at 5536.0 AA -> H-beta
